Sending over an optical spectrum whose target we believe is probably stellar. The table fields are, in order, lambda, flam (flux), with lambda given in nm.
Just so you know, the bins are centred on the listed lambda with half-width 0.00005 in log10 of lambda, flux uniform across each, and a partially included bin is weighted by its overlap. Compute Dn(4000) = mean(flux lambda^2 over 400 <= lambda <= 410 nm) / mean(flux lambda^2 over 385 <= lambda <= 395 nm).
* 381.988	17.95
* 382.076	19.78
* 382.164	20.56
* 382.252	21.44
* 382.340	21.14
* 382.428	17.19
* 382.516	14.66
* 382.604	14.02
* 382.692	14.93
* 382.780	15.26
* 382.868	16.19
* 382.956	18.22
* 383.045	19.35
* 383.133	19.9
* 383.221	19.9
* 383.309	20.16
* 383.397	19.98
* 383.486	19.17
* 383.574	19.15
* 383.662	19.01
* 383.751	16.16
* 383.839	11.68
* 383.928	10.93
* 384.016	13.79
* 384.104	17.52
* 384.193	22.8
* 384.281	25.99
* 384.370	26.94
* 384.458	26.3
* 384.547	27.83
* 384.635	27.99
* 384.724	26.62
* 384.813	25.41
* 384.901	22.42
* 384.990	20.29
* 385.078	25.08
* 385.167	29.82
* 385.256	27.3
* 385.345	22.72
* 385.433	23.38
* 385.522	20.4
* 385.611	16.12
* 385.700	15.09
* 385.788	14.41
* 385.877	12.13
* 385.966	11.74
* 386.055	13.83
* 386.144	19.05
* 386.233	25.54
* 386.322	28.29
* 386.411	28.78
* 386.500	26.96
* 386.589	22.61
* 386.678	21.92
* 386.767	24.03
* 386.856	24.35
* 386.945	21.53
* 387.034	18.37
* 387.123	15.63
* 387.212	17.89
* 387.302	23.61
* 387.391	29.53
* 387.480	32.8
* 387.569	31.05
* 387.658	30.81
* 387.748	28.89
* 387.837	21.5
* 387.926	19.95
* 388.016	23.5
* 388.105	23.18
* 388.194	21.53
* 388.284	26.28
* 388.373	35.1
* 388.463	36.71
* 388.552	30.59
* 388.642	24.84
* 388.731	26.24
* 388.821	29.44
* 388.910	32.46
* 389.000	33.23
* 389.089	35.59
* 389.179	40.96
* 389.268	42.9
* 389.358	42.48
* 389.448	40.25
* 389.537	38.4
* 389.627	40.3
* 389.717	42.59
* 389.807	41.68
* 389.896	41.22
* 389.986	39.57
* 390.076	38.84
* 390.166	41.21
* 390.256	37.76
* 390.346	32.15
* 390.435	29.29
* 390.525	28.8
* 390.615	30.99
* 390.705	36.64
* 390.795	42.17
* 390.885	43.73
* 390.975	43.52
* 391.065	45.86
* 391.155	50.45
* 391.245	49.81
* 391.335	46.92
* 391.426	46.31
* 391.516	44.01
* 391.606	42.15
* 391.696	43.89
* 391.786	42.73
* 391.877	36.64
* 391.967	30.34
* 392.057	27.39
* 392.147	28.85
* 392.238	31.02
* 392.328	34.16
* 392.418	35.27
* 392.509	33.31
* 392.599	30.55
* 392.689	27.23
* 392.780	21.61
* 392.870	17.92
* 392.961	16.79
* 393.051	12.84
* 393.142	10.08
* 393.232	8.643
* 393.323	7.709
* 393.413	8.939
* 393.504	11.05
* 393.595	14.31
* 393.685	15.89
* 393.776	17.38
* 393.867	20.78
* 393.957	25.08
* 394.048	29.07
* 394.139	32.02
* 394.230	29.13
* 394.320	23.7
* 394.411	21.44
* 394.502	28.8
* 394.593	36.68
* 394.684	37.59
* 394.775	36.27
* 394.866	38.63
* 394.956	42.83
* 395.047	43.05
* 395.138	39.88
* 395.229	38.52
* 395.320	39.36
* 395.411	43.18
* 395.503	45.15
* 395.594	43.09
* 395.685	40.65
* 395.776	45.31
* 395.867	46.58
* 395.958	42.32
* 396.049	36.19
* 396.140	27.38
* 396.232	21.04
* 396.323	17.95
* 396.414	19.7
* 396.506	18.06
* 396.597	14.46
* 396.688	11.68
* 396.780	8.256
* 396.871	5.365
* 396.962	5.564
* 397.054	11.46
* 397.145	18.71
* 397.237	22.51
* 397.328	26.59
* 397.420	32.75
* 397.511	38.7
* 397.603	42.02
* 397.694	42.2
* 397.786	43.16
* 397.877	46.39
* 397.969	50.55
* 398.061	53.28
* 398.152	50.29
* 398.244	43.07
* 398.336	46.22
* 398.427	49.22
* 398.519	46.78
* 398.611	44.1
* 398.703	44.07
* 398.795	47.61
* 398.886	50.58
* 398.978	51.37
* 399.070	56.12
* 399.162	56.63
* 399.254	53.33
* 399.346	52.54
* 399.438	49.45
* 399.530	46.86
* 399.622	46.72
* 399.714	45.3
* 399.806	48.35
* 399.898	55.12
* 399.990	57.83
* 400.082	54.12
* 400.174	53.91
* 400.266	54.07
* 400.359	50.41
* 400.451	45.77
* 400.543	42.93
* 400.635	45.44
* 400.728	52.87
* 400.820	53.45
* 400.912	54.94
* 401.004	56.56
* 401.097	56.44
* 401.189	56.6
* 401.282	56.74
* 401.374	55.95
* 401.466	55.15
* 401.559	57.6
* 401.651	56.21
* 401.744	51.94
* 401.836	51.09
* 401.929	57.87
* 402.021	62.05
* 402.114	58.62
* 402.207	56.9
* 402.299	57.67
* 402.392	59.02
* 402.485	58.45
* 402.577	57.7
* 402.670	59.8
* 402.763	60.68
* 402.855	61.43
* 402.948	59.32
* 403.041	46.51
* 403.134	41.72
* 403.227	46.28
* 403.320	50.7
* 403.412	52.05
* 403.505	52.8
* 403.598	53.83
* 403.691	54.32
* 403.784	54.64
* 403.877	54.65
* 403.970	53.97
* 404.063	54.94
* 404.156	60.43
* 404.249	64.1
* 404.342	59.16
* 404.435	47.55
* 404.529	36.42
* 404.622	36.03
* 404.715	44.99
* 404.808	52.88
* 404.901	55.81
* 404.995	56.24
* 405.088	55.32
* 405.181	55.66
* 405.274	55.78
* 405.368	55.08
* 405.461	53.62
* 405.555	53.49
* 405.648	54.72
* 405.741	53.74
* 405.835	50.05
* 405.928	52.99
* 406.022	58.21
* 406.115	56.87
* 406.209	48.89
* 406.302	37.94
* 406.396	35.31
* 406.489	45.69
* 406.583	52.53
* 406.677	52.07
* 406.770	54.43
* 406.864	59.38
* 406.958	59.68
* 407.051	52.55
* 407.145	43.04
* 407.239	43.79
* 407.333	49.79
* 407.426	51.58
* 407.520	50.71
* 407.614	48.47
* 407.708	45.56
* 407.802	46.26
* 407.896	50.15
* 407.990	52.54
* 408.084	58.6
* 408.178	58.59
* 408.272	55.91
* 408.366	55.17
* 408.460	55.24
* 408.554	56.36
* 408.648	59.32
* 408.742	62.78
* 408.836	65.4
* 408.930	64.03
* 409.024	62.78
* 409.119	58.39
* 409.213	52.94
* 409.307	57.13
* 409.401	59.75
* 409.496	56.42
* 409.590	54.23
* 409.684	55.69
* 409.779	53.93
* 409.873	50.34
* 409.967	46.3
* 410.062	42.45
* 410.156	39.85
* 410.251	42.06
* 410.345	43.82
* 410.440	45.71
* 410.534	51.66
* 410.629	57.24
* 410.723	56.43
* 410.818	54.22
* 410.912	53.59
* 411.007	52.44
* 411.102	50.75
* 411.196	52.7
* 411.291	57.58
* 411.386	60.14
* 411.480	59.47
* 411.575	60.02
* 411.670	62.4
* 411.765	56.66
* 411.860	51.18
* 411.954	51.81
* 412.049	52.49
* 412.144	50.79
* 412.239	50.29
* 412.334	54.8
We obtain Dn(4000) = 2.0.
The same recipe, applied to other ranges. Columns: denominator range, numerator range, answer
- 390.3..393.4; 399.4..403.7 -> 1.74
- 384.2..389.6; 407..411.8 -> 2.30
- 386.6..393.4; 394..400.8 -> 1.28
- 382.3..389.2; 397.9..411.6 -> 2.55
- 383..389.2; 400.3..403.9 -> 2.51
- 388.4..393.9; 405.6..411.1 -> 1.77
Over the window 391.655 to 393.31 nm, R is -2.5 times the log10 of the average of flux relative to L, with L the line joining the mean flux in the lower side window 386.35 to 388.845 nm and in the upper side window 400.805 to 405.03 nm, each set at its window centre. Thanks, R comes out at 0.27 mag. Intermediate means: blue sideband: 25.6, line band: 26.7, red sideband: 54.4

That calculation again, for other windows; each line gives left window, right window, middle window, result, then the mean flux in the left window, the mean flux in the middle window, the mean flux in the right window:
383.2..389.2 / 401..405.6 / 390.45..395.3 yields 0.137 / 23.6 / 31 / 54.4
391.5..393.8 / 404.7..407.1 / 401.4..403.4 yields -0.224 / 24.8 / 55.5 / 52.6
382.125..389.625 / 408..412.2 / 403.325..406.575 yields -0.087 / 23.7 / 52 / 54.6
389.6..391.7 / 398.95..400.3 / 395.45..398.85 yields 0.406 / 40.8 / 33.8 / 52.1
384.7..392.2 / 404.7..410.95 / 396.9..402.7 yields -0.110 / 30.6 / 48.5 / 52.8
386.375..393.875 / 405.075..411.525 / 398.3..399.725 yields -0.189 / 30.3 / 49.3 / 53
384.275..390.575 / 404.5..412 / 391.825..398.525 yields 0.251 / 27.8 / 29.6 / 52.8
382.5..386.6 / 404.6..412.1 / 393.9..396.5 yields 0.019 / 20.4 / 34.3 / 53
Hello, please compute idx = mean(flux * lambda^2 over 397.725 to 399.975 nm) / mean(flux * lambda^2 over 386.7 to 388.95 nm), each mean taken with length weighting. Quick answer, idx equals 2.00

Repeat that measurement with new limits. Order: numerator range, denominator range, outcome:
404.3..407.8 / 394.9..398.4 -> 1.59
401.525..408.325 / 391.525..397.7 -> 2.00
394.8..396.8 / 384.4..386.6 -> 1.56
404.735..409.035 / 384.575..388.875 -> 2.47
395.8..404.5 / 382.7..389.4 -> 2.11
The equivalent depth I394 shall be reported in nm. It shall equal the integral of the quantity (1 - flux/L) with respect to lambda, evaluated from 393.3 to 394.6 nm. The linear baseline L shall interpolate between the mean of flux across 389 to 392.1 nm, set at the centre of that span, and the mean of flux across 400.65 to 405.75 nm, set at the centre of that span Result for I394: 0.67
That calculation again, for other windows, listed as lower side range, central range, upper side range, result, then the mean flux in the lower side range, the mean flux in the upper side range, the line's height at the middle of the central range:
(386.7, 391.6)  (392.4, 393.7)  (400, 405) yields 0.71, 33.7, 53.7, 39.6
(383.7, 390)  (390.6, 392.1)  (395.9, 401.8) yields -0.44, 26.1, 42.4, 32.2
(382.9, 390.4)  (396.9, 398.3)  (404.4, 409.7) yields 0.20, 26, 52.9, 40.4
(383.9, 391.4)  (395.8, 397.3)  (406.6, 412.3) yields 0.69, 29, 53.6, 39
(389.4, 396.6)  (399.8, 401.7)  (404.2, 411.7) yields -0.46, 32.6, 52.9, 43.1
